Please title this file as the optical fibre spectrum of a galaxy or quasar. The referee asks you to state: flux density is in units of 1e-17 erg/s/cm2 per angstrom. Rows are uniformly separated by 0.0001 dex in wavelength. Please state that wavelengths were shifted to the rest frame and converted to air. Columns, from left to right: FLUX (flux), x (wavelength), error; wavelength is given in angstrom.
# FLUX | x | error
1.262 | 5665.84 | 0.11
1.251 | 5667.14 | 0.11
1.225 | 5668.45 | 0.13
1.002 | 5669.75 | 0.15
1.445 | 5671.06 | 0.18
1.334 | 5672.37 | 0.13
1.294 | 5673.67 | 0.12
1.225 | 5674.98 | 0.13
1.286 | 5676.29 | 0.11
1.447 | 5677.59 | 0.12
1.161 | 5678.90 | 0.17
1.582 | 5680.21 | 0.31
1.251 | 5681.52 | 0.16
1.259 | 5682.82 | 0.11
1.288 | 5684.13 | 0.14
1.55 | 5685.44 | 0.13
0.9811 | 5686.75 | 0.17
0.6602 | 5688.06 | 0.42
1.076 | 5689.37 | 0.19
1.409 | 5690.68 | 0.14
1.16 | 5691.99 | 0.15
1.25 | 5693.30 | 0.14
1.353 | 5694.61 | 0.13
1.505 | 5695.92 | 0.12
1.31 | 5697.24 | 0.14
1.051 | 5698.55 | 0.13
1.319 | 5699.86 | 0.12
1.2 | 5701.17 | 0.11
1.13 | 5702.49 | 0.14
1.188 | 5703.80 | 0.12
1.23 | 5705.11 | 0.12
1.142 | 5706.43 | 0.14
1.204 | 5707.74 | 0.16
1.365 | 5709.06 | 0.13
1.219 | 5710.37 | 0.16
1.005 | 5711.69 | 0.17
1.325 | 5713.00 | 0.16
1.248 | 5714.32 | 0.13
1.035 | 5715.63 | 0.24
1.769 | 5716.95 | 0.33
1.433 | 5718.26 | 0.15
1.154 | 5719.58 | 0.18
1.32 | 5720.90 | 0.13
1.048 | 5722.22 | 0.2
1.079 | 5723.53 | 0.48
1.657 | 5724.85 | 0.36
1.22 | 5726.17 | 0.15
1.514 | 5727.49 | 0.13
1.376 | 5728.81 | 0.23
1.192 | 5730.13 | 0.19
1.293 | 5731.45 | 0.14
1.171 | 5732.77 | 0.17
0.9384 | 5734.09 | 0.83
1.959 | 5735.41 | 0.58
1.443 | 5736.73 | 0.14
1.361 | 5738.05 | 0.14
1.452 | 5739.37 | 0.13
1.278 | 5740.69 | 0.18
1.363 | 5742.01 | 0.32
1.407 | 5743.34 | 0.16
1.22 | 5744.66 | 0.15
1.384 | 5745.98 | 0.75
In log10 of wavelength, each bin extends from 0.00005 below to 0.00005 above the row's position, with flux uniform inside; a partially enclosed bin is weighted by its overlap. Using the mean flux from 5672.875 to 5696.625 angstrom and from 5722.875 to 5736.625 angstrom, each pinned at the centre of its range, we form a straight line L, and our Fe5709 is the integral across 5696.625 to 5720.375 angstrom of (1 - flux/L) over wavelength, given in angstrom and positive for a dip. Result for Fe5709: 1.2 angstrom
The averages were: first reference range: 1.26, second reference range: 1.34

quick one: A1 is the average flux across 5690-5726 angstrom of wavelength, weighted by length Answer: 1.26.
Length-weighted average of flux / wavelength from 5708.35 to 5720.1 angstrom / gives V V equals 1.28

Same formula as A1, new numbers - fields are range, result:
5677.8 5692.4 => 1.22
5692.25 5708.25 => 1.24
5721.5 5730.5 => 1.3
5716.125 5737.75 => 1.35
